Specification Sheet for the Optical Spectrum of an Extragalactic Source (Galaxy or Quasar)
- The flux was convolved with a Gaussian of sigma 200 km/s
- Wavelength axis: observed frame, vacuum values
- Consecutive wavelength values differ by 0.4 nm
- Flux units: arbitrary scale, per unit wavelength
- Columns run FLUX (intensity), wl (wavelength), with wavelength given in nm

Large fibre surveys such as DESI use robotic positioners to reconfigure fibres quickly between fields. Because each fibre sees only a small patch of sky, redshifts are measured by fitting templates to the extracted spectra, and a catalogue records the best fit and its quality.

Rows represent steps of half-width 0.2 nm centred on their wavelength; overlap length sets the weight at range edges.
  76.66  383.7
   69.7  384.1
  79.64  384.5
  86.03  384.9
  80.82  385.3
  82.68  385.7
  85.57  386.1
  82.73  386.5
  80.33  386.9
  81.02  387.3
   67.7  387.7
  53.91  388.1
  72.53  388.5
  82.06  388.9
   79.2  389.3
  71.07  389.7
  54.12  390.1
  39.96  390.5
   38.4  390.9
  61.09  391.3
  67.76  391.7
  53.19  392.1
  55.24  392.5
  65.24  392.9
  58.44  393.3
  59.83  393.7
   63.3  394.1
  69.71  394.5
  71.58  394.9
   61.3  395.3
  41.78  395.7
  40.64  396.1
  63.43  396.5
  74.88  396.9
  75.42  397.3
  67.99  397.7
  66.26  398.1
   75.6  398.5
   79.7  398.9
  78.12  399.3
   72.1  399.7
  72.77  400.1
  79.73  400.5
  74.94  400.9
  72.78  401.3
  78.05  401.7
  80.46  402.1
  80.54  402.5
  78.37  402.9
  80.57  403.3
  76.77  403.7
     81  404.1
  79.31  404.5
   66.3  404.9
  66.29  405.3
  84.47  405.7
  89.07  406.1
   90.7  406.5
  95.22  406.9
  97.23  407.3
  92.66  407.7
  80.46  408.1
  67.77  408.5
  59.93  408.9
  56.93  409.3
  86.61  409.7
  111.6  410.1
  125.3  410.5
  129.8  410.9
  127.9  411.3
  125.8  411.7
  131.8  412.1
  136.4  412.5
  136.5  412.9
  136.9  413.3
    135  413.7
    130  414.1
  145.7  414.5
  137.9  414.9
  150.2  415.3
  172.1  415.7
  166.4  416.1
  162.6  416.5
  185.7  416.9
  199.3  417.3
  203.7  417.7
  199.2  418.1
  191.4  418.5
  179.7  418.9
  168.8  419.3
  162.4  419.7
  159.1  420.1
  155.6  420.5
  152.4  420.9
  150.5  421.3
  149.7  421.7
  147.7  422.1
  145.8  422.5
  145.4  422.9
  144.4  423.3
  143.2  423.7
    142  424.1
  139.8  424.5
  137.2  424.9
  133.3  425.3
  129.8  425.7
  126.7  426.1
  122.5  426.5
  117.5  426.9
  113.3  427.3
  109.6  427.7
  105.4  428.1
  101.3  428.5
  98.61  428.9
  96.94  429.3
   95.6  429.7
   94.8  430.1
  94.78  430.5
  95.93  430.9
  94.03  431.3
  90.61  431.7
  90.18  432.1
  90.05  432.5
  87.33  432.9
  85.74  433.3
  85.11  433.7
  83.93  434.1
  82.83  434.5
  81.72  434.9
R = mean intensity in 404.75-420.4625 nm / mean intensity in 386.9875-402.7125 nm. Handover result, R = 1.9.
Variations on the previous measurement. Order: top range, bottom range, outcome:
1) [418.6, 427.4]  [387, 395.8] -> 2.31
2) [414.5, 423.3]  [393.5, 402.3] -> 2.39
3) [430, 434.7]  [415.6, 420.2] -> 0.50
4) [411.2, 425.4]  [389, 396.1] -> 2.60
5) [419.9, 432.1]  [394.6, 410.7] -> 1.61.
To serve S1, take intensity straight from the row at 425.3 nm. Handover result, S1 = 133.3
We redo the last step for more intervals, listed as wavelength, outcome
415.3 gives 150.2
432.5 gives 90.05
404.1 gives 81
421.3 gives 150.5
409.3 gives 56.93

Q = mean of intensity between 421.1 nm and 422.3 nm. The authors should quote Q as 149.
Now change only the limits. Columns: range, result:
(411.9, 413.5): 135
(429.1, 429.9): 96.3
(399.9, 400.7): 76.3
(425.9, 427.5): 120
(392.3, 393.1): 60.2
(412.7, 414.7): 137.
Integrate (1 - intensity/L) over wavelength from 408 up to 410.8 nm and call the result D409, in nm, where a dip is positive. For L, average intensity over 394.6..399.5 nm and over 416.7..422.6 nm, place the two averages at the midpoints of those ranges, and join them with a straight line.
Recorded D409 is 0.86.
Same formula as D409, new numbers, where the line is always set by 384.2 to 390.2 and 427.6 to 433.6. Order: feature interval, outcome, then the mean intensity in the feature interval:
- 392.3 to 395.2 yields 0.580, 63.3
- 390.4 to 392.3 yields 0.617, 52.7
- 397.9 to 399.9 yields 0.170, 74.4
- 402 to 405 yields 0.182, 78.2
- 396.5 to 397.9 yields 0.158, 71.4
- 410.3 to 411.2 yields -0.429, 128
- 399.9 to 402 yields 0.161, 75.9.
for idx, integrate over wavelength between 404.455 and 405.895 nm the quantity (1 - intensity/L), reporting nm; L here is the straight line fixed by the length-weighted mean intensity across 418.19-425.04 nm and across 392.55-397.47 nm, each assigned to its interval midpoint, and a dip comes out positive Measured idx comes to 0.35 nm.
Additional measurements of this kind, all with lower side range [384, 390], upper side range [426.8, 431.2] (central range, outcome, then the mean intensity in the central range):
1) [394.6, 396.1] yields 0.459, 56.6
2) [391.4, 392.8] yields 0.358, 59.4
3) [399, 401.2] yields 0.232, 75.6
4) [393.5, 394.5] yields 0.219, 63.2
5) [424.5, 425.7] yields -0.432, 135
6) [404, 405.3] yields 0.201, 73.7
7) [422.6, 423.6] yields -0.476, 145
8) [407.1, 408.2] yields -0.025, 91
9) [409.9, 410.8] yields -0.289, 120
